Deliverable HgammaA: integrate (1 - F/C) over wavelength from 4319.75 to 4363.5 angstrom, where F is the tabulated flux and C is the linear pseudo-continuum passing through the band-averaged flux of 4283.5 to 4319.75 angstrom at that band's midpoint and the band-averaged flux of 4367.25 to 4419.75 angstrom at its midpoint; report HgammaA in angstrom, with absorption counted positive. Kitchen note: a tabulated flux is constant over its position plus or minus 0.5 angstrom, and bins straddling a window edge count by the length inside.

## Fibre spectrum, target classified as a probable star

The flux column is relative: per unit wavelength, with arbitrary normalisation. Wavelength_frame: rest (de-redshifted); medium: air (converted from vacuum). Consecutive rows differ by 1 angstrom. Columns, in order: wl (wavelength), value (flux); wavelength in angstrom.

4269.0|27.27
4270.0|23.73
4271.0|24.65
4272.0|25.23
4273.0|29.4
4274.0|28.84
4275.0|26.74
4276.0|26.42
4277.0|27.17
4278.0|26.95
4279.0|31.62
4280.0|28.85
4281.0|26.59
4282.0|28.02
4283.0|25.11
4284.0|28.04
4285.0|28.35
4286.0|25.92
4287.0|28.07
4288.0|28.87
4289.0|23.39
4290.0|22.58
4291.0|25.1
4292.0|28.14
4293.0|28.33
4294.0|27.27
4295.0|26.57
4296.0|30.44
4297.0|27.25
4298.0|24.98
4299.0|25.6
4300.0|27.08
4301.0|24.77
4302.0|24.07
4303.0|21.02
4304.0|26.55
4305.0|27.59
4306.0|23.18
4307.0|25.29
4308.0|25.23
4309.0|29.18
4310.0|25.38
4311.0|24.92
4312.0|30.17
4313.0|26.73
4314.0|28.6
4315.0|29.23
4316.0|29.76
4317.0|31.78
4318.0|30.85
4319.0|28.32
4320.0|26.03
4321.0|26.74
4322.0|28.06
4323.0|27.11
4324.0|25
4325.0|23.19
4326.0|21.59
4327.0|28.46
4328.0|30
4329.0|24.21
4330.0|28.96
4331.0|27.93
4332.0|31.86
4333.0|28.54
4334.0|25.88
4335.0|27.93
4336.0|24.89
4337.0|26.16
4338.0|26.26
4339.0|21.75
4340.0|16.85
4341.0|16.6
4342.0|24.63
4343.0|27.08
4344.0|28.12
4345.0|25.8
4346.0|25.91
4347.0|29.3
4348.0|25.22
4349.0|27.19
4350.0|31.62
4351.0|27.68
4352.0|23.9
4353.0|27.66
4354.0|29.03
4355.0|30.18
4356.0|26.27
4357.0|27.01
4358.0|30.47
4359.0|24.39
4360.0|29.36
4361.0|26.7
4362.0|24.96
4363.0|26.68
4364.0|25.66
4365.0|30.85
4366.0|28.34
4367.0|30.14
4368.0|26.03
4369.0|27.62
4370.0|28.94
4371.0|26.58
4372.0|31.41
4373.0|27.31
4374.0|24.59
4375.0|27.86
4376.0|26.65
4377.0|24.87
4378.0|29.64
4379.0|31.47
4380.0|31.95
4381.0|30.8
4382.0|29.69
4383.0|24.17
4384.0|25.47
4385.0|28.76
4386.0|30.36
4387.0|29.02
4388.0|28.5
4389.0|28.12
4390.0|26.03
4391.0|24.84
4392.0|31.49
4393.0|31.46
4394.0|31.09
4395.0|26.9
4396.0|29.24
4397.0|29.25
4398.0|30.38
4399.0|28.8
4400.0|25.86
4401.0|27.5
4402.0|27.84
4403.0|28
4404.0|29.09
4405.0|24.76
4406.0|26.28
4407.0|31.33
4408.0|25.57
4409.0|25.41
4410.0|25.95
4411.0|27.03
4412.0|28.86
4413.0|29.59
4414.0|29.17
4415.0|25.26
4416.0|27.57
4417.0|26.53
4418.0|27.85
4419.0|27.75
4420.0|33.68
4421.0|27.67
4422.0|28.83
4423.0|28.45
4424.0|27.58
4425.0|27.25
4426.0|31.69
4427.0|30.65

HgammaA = 1.5 angstrom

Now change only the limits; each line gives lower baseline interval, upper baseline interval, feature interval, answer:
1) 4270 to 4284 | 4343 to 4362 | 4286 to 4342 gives 2.1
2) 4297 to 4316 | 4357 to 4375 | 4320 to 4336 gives -0.1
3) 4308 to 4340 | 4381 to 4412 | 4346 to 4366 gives -0.1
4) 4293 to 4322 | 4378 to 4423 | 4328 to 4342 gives 1.0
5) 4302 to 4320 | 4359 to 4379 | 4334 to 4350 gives 1.3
